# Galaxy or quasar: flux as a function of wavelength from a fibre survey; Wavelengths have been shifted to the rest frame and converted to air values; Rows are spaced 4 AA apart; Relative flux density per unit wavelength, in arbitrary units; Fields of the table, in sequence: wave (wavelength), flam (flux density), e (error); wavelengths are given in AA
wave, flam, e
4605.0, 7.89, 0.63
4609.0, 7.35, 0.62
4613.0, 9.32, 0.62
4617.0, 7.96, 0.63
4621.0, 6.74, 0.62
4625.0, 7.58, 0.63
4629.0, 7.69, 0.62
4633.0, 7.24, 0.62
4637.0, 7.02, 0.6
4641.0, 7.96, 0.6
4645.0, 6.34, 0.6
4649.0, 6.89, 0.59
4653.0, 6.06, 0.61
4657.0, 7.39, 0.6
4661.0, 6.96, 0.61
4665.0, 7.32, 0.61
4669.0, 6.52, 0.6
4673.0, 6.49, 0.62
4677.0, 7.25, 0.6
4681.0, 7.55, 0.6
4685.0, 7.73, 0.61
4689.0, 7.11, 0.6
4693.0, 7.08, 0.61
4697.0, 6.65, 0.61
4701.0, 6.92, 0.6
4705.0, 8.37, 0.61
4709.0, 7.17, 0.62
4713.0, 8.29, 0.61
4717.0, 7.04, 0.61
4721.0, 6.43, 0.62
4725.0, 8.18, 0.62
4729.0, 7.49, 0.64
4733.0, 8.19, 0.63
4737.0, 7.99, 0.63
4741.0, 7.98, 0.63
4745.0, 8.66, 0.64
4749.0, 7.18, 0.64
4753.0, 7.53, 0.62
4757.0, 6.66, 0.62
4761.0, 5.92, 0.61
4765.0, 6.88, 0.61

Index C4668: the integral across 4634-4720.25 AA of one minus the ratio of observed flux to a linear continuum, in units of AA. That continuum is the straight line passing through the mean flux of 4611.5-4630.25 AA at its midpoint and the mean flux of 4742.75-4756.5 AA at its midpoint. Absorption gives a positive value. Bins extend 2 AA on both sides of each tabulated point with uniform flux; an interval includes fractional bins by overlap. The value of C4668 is 6.9 AA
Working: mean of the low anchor 7.83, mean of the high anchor 7.67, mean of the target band 7.14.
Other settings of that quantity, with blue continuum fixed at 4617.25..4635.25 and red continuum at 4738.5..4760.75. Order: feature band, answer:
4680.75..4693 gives 0.1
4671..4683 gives 0.5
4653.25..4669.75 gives 0.9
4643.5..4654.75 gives 1.4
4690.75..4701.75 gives 0.8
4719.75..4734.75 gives -0.3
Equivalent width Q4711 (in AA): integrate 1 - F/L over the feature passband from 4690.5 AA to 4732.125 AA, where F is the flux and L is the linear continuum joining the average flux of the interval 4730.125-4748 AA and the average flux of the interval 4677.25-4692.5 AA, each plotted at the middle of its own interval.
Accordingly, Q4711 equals 2.0 AA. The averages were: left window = 7.4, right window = 8.11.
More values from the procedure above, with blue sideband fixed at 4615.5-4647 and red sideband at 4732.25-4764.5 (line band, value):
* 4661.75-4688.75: 0.8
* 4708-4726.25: 0.0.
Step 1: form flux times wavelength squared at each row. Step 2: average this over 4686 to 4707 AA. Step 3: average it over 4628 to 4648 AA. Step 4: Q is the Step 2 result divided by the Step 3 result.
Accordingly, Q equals 1.0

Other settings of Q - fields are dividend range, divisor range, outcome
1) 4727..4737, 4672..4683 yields 1.13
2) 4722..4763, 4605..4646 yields 1.05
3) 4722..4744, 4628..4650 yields 1.15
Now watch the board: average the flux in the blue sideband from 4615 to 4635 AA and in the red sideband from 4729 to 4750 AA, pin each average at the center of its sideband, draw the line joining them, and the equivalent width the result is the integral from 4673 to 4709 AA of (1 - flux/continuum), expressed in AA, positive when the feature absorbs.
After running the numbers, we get 2.24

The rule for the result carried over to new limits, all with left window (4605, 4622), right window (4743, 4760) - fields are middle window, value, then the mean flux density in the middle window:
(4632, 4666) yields 3.41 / 7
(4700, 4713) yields -0.13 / 7.65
